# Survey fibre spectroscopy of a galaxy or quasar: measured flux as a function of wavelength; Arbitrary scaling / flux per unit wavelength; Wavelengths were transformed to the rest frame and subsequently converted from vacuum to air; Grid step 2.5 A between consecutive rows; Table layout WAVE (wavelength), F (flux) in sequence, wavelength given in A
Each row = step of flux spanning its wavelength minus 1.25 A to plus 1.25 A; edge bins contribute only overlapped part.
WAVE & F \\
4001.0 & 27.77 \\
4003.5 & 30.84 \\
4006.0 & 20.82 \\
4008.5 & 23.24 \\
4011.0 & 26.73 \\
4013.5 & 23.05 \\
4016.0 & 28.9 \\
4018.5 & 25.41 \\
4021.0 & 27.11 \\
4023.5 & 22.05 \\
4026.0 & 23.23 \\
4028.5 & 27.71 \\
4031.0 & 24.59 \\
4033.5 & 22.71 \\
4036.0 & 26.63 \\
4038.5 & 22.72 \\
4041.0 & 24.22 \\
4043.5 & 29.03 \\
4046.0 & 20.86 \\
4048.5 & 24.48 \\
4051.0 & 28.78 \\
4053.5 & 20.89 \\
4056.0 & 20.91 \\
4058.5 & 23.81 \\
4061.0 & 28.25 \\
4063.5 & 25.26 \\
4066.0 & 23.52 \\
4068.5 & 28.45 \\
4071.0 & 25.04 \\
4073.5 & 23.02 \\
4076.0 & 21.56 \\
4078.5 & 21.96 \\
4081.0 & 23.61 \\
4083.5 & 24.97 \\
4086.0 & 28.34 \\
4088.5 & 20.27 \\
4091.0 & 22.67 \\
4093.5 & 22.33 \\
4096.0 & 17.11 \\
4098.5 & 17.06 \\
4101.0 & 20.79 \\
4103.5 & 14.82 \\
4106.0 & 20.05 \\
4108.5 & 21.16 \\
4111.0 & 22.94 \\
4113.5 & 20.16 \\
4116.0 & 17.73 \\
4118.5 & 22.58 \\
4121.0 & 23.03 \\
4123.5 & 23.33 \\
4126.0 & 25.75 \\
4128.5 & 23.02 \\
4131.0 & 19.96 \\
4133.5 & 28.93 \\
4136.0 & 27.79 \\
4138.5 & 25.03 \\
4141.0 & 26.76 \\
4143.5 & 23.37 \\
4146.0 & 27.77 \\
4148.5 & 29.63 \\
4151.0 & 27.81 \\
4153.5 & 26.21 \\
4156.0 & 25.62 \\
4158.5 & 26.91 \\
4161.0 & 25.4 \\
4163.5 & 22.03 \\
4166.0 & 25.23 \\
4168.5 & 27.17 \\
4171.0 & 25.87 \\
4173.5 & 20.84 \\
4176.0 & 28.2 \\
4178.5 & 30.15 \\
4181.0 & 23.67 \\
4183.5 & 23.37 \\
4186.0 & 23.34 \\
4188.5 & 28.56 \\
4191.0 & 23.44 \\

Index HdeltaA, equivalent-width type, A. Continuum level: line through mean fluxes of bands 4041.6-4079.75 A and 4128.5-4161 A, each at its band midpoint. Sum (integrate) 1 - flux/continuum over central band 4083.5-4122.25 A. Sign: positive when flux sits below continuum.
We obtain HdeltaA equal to 6.7 A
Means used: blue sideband 24.4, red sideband 26.2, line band 20.9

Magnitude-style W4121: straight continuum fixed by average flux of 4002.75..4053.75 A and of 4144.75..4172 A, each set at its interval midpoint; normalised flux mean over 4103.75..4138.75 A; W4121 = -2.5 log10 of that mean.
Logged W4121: 0.15 mag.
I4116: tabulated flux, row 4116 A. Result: 17.73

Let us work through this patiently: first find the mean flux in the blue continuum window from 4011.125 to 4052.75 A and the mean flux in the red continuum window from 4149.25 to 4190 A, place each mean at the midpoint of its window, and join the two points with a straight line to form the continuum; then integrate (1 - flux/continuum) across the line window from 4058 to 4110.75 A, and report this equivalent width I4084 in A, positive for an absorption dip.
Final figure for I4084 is 5.7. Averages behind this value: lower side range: 25.1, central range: 22.6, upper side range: 25.7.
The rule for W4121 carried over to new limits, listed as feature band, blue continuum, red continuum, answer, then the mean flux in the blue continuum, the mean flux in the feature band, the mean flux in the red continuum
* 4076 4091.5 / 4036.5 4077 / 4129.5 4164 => 0.064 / 24.5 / 23.5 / 26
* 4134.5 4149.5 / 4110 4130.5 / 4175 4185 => -0.131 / 22.2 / 26.7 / 26.2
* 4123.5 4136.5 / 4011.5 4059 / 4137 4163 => 0.055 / 24.6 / 24.8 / 26.3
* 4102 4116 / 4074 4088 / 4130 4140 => 0.250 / 23.8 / 19.7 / 25.6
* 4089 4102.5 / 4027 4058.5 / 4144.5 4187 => 0.248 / 24.4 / 19.9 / 25.8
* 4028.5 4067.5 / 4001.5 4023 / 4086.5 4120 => -0.048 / 25.7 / 24.6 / 20.2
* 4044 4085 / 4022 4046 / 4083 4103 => -0.061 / 24.6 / 24.2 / 21.3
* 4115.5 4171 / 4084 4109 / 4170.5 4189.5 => -0.083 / 20.6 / 25.2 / 25.4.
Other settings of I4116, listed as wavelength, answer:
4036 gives 26.63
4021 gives 27.11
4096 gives 17.11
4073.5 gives 23.02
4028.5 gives 27.71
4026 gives 23.23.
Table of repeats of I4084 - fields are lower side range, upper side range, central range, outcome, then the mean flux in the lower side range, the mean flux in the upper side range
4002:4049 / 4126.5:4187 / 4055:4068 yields 0.3 A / 25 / 25.6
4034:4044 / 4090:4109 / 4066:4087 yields -2.9 A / 25.2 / 19.4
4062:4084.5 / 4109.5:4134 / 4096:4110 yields 2.7 A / 24.2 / 22.5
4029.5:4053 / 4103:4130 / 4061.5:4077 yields -0.7 A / 24.8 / 21.5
